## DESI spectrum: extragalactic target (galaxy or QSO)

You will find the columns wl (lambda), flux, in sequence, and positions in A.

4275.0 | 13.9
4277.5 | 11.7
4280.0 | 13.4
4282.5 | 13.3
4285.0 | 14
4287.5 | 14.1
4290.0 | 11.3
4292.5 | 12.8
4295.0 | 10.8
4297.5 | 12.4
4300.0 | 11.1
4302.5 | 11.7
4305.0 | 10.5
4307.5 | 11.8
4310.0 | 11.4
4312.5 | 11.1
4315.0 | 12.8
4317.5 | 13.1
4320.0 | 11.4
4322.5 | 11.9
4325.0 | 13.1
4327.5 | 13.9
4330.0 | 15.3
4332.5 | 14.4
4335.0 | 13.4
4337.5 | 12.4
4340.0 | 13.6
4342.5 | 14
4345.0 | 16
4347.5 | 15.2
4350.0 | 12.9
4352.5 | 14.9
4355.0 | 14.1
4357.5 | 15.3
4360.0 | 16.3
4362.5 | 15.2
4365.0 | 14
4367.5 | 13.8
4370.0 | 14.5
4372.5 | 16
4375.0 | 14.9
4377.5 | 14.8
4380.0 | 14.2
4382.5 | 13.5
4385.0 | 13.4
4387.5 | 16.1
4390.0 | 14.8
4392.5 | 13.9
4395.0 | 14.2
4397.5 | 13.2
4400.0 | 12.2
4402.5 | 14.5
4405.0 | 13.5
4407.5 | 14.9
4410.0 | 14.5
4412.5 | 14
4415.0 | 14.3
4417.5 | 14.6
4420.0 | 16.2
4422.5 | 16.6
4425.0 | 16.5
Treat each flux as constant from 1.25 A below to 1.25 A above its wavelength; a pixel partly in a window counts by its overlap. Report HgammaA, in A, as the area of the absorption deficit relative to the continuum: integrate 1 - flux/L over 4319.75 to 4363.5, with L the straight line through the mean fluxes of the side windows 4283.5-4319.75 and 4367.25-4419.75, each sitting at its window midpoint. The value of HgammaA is -3.6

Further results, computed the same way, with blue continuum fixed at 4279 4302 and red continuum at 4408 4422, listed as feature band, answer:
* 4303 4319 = 1.4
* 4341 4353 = -0.9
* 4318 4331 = 0.1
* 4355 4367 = -1.0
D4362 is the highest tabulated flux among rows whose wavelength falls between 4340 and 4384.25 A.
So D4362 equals 16.3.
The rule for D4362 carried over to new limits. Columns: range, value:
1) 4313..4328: 13.9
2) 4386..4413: 16.1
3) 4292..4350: 16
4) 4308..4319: 13.1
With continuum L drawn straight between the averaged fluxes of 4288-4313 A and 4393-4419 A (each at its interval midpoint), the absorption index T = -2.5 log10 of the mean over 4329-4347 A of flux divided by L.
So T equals -0.14 mag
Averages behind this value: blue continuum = 11.6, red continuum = 14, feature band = 14.2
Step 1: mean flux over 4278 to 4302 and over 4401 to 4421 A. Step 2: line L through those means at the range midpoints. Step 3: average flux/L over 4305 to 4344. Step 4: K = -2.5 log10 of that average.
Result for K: 0.02 mag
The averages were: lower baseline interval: 12.5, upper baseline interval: 14.5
